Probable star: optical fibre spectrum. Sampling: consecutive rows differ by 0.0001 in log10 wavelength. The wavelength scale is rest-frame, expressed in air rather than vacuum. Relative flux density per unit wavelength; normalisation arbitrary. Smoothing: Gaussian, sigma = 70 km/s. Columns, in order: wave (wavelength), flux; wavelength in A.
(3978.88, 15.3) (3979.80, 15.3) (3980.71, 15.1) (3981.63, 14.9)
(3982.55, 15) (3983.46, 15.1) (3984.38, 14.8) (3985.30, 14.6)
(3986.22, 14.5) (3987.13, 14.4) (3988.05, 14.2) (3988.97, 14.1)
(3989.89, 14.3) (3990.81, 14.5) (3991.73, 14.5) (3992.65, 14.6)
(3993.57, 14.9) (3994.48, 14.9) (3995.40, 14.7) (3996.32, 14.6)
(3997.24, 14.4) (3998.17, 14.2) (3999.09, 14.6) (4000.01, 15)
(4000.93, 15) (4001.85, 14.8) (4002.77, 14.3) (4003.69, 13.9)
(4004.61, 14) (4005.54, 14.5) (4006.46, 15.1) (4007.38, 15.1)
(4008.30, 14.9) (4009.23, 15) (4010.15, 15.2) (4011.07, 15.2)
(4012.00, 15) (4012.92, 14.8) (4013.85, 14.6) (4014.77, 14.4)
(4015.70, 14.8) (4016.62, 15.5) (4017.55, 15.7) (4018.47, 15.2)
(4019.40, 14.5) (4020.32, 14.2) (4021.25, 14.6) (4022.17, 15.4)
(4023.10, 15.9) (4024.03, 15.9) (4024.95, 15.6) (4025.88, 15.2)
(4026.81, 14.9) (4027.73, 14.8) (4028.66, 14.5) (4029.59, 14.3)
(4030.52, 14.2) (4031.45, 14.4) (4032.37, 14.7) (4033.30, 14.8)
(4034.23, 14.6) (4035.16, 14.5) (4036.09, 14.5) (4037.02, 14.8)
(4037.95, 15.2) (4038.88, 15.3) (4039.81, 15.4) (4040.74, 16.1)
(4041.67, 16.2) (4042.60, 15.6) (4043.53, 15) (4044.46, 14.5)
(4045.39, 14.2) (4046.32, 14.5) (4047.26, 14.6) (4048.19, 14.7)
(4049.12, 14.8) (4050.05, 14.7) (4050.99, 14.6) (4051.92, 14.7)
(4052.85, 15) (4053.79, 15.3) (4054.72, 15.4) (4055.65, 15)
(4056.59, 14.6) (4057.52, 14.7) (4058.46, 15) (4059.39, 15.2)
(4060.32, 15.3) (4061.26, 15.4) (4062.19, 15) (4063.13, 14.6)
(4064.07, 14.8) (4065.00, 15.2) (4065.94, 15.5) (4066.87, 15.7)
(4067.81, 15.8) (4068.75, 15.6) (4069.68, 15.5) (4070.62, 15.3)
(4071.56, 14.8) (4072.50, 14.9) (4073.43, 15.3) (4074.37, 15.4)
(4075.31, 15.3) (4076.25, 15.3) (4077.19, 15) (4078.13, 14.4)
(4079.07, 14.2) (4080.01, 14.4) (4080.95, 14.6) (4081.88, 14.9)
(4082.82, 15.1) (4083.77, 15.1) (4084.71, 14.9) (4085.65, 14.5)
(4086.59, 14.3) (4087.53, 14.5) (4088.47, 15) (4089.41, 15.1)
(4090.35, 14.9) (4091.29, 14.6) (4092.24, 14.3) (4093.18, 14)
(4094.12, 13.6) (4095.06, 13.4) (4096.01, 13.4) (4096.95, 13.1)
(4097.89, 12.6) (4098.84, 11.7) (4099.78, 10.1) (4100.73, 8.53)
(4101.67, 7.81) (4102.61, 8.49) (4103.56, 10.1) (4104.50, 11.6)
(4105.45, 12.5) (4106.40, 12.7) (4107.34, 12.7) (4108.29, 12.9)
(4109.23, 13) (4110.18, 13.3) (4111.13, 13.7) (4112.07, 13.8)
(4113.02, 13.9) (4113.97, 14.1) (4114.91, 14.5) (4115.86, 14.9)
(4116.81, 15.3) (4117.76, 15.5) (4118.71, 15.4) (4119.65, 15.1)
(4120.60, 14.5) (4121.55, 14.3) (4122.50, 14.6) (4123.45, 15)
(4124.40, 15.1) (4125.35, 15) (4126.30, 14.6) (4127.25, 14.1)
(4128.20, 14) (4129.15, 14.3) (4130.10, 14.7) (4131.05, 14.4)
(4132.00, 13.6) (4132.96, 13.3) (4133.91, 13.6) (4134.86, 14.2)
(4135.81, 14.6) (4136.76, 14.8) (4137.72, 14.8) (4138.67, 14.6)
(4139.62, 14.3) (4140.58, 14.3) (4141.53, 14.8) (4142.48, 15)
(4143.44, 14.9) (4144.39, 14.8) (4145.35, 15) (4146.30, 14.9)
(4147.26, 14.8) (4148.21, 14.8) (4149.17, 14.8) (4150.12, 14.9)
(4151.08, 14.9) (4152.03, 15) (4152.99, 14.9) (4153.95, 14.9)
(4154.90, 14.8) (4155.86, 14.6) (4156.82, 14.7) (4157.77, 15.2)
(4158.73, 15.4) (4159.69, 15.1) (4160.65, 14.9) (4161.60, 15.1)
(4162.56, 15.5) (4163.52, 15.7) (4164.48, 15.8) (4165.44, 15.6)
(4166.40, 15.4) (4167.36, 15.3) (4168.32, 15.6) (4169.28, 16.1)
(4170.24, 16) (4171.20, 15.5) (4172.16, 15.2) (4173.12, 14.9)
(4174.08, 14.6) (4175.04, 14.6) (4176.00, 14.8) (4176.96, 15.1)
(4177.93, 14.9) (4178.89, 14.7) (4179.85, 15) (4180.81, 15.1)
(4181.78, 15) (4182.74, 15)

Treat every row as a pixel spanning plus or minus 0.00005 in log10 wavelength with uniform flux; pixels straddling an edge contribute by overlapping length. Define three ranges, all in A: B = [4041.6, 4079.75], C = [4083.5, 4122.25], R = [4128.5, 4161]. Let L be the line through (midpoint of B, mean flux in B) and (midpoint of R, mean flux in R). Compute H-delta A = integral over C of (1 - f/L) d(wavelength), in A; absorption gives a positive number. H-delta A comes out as 3.9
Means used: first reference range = 15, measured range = 13.4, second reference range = 14.7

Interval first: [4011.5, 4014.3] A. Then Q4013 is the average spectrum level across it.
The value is 14.8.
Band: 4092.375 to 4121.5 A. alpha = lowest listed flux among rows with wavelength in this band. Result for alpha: 7.81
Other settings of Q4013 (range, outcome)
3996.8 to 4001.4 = 14.6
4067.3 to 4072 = 15.4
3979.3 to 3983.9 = 15.1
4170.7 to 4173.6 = 15.2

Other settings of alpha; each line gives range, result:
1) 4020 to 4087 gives 14.2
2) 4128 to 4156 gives 13.3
